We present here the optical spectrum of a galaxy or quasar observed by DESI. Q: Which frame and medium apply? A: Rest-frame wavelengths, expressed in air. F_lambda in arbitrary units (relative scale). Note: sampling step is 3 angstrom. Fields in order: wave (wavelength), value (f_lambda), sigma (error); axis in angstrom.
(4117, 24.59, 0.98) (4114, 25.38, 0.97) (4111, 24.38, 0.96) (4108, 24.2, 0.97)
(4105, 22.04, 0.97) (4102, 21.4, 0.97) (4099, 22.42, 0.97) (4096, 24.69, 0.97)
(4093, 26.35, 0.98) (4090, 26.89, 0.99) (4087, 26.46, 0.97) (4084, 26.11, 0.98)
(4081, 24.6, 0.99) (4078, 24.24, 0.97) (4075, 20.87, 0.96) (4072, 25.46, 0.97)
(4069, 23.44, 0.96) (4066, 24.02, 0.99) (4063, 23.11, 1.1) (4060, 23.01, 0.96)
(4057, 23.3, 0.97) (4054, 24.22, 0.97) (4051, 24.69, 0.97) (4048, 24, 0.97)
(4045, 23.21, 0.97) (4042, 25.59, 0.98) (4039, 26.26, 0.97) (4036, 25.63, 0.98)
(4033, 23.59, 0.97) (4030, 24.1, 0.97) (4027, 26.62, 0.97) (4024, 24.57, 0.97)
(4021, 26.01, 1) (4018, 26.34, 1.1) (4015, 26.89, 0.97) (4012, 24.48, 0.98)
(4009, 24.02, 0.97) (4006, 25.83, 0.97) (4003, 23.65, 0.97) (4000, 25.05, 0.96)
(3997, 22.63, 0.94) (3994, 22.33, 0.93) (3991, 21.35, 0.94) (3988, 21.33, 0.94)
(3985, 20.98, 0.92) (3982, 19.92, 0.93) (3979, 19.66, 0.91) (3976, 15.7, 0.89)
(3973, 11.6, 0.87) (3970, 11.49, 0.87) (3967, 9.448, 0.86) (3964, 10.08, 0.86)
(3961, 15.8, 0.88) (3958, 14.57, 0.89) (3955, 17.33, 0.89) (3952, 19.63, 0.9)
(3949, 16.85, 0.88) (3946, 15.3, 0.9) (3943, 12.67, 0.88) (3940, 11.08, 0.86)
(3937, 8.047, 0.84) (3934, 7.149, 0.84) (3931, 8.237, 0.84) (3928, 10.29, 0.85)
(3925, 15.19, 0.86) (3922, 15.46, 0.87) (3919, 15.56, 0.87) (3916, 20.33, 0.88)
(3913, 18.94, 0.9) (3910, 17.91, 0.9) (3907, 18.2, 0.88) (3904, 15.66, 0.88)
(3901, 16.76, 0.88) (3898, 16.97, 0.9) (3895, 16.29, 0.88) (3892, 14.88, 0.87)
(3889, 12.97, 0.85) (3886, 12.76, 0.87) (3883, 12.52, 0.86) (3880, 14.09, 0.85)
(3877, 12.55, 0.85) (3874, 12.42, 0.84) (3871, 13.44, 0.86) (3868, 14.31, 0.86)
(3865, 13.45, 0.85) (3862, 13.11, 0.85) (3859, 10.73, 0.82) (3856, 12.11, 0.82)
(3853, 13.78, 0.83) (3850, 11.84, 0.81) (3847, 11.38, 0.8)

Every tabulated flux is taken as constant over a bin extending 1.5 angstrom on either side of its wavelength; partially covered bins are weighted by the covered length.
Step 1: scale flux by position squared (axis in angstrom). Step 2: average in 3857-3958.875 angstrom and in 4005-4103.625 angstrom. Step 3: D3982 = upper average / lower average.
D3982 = 1.85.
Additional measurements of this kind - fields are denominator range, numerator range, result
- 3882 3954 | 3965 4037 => 1.55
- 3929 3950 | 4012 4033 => 2.38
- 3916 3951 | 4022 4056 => 2.04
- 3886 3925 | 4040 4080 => 1.56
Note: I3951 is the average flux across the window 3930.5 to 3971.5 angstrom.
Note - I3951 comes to 12.8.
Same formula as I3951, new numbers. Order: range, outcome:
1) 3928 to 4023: 17.8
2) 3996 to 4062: 24.7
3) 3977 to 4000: 21.3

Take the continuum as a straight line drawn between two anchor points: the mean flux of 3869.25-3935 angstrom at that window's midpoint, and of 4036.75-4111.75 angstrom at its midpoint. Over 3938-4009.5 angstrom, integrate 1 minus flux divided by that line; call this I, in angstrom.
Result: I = 4.0 angstrom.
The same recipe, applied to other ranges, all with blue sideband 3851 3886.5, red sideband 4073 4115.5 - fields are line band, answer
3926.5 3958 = 7.5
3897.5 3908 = -1.6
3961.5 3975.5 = 5.1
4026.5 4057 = -4.3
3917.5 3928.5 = 0.8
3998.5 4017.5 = -4.9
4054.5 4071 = -0.6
